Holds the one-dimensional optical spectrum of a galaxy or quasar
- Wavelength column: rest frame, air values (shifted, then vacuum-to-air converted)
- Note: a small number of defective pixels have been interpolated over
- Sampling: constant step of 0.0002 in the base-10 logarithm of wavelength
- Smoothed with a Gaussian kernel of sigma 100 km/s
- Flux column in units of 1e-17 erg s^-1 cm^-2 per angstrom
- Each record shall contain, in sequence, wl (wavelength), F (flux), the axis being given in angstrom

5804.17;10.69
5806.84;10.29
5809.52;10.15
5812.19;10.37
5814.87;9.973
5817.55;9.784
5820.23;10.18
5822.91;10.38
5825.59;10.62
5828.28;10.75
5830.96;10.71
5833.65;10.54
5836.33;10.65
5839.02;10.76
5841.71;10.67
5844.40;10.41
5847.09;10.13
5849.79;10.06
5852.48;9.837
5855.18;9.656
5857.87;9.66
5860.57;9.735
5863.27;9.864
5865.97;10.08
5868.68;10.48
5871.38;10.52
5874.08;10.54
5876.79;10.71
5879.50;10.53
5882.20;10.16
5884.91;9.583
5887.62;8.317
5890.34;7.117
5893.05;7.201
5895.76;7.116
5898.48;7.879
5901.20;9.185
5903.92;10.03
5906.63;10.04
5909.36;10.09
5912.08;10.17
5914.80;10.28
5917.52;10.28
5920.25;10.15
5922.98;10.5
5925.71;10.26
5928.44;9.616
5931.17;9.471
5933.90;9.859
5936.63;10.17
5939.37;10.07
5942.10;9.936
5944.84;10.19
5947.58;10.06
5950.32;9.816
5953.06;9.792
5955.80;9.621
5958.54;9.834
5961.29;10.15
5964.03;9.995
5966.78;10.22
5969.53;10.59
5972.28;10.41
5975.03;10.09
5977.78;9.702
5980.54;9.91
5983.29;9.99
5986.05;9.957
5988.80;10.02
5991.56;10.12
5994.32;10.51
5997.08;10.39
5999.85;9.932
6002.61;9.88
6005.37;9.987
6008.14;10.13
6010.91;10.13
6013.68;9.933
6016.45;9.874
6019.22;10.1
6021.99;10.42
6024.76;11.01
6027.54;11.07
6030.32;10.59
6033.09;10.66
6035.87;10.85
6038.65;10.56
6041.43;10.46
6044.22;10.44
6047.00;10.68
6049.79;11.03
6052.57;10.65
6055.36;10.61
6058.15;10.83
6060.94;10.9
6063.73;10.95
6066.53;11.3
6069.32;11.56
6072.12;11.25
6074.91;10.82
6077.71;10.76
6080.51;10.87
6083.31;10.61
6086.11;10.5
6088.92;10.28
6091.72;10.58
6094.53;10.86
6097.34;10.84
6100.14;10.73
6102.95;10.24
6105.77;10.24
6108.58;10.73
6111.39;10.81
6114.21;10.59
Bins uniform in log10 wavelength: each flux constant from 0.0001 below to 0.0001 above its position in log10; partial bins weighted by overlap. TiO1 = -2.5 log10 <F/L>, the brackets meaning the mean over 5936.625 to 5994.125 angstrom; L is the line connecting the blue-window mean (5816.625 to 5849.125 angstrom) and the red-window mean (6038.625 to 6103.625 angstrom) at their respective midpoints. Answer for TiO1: 0.06 mag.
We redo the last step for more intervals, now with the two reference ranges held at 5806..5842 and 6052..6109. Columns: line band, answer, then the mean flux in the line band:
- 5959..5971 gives 0.042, 10.2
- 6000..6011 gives 0.069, 10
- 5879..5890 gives 0.126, 9.35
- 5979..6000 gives 0.056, 10.1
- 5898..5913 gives 0.095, 9.65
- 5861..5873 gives 0.028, 10.2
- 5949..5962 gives 0.081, 9.83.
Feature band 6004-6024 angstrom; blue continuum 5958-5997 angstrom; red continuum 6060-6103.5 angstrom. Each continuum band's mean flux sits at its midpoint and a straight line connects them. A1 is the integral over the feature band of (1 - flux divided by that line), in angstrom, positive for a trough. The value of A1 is 0.50 angstrom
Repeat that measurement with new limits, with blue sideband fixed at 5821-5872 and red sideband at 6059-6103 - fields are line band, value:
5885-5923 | 4.7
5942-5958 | 1.0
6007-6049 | 0.9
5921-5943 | 1.0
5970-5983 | 0.6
